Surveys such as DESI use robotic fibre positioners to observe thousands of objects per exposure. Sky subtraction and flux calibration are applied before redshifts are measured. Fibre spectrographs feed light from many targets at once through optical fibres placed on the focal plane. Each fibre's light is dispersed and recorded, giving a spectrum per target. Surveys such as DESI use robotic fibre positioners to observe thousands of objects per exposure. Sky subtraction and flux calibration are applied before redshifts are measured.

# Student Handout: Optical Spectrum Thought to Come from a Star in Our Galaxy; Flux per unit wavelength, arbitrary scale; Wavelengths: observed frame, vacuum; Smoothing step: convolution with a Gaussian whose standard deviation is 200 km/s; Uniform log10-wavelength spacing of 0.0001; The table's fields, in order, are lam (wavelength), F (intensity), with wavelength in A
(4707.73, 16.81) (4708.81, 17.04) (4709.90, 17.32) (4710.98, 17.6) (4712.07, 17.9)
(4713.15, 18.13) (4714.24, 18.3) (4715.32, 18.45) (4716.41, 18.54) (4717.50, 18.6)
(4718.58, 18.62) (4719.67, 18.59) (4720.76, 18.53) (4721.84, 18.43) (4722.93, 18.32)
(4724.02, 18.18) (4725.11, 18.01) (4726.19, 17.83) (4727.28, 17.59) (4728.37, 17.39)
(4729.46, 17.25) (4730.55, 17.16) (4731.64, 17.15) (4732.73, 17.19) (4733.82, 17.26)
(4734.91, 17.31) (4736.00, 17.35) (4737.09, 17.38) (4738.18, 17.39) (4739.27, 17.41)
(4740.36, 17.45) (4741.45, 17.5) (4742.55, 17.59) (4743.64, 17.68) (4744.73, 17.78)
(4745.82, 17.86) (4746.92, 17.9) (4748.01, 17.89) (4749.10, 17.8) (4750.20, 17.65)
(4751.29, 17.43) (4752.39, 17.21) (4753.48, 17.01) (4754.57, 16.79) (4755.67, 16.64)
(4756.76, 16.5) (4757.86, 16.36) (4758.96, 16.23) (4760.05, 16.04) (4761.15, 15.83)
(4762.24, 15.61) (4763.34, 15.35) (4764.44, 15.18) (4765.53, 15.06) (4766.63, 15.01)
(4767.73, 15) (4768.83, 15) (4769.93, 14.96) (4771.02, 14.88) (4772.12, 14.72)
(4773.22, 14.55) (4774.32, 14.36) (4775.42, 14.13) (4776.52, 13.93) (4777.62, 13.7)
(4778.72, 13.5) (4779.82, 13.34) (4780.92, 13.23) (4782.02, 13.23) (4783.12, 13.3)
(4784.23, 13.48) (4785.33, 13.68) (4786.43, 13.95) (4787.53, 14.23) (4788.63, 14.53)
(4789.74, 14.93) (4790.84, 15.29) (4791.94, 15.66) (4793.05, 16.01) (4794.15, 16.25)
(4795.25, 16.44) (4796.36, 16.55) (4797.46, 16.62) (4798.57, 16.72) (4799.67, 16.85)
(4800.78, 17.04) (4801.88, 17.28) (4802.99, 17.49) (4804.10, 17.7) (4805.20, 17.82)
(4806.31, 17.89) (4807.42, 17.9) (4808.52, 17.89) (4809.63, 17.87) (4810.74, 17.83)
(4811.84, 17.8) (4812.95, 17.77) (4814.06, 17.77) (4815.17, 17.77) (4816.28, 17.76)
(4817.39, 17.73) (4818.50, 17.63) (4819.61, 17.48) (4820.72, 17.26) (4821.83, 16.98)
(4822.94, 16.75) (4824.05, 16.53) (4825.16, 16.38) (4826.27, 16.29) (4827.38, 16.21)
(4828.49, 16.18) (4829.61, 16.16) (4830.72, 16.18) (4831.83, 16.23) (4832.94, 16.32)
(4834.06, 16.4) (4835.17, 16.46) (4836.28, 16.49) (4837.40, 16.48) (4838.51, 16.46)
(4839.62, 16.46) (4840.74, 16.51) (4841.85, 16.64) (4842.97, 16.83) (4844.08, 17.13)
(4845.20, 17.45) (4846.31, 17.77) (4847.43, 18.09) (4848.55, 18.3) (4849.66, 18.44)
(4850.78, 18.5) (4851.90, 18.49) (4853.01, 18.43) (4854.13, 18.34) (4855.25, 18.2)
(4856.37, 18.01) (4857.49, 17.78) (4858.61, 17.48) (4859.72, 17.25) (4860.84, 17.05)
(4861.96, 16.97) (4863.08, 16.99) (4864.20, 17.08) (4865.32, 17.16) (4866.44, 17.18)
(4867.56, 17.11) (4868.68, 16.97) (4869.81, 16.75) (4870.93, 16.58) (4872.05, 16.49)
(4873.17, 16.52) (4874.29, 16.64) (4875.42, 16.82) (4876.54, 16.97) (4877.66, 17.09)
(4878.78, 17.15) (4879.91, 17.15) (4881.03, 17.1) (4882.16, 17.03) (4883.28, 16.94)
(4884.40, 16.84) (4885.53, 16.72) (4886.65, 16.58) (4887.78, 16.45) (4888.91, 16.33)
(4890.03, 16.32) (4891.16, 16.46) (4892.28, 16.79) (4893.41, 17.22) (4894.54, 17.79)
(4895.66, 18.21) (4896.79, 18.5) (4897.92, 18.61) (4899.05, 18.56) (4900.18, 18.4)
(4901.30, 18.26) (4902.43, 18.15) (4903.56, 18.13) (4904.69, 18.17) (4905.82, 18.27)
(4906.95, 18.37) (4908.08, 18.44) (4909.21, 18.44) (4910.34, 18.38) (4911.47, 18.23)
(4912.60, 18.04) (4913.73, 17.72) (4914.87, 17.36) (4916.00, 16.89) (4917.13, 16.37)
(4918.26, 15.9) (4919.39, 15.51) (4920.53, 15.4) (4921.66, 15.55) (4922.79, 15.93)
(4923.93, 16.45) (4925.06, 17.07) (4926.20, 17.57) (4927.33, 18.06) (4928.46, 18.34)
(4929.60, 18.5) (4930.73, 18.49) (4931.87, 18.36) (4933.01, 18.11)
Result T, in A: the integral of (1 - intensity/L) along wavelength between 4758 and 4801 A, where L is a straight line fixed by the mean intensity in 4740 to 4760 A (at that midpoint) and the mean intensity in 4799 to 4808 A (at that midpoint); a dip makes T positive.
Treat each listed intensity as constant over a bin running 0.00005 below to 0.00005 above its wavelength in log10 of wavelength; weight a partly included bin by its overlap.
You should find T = 6.0 A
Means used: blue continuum 17.3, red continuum 17.5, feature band 15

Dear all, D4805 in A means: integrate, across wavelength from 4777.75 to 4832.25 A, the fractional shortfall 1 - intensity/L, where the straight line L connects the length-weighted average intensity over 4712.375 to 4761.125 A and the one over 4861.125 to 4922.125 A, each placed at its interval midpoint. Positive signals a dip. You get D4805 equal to 3.62 A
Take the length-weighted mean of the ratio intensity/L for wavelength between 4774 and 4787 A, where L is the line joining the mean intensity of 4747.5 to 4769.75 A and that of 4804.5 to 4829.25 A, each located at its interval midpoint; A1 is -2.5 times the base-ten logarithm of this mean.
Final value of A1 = 0.217 mag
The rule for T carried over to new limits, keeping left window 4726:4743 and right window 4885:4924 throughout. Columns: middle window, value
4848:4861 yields -0.5 A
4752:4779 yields 3.1 A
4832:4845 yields 0.6 A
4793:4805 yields 0.3 A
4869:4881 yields 0.4 A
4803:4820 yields -0.4 A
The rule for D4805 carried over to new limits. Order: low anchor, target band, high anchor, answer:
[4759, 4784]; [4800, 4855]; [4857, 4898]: -4.9 A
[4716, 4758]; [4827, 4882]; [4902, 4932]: 1.3 A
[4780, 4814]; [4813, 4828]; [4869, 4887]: -0.8 A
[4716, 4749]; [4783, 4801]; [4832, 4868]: 2.2 A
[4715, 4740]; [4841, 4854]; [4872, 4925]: -0.3 A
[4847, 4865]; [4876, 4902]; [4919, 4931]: 0.2 A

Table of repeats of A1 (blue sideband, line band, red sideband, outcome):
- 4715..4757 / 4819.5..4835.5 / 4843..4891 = 0.06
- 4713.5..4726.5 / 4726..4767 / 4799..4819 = 0.07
